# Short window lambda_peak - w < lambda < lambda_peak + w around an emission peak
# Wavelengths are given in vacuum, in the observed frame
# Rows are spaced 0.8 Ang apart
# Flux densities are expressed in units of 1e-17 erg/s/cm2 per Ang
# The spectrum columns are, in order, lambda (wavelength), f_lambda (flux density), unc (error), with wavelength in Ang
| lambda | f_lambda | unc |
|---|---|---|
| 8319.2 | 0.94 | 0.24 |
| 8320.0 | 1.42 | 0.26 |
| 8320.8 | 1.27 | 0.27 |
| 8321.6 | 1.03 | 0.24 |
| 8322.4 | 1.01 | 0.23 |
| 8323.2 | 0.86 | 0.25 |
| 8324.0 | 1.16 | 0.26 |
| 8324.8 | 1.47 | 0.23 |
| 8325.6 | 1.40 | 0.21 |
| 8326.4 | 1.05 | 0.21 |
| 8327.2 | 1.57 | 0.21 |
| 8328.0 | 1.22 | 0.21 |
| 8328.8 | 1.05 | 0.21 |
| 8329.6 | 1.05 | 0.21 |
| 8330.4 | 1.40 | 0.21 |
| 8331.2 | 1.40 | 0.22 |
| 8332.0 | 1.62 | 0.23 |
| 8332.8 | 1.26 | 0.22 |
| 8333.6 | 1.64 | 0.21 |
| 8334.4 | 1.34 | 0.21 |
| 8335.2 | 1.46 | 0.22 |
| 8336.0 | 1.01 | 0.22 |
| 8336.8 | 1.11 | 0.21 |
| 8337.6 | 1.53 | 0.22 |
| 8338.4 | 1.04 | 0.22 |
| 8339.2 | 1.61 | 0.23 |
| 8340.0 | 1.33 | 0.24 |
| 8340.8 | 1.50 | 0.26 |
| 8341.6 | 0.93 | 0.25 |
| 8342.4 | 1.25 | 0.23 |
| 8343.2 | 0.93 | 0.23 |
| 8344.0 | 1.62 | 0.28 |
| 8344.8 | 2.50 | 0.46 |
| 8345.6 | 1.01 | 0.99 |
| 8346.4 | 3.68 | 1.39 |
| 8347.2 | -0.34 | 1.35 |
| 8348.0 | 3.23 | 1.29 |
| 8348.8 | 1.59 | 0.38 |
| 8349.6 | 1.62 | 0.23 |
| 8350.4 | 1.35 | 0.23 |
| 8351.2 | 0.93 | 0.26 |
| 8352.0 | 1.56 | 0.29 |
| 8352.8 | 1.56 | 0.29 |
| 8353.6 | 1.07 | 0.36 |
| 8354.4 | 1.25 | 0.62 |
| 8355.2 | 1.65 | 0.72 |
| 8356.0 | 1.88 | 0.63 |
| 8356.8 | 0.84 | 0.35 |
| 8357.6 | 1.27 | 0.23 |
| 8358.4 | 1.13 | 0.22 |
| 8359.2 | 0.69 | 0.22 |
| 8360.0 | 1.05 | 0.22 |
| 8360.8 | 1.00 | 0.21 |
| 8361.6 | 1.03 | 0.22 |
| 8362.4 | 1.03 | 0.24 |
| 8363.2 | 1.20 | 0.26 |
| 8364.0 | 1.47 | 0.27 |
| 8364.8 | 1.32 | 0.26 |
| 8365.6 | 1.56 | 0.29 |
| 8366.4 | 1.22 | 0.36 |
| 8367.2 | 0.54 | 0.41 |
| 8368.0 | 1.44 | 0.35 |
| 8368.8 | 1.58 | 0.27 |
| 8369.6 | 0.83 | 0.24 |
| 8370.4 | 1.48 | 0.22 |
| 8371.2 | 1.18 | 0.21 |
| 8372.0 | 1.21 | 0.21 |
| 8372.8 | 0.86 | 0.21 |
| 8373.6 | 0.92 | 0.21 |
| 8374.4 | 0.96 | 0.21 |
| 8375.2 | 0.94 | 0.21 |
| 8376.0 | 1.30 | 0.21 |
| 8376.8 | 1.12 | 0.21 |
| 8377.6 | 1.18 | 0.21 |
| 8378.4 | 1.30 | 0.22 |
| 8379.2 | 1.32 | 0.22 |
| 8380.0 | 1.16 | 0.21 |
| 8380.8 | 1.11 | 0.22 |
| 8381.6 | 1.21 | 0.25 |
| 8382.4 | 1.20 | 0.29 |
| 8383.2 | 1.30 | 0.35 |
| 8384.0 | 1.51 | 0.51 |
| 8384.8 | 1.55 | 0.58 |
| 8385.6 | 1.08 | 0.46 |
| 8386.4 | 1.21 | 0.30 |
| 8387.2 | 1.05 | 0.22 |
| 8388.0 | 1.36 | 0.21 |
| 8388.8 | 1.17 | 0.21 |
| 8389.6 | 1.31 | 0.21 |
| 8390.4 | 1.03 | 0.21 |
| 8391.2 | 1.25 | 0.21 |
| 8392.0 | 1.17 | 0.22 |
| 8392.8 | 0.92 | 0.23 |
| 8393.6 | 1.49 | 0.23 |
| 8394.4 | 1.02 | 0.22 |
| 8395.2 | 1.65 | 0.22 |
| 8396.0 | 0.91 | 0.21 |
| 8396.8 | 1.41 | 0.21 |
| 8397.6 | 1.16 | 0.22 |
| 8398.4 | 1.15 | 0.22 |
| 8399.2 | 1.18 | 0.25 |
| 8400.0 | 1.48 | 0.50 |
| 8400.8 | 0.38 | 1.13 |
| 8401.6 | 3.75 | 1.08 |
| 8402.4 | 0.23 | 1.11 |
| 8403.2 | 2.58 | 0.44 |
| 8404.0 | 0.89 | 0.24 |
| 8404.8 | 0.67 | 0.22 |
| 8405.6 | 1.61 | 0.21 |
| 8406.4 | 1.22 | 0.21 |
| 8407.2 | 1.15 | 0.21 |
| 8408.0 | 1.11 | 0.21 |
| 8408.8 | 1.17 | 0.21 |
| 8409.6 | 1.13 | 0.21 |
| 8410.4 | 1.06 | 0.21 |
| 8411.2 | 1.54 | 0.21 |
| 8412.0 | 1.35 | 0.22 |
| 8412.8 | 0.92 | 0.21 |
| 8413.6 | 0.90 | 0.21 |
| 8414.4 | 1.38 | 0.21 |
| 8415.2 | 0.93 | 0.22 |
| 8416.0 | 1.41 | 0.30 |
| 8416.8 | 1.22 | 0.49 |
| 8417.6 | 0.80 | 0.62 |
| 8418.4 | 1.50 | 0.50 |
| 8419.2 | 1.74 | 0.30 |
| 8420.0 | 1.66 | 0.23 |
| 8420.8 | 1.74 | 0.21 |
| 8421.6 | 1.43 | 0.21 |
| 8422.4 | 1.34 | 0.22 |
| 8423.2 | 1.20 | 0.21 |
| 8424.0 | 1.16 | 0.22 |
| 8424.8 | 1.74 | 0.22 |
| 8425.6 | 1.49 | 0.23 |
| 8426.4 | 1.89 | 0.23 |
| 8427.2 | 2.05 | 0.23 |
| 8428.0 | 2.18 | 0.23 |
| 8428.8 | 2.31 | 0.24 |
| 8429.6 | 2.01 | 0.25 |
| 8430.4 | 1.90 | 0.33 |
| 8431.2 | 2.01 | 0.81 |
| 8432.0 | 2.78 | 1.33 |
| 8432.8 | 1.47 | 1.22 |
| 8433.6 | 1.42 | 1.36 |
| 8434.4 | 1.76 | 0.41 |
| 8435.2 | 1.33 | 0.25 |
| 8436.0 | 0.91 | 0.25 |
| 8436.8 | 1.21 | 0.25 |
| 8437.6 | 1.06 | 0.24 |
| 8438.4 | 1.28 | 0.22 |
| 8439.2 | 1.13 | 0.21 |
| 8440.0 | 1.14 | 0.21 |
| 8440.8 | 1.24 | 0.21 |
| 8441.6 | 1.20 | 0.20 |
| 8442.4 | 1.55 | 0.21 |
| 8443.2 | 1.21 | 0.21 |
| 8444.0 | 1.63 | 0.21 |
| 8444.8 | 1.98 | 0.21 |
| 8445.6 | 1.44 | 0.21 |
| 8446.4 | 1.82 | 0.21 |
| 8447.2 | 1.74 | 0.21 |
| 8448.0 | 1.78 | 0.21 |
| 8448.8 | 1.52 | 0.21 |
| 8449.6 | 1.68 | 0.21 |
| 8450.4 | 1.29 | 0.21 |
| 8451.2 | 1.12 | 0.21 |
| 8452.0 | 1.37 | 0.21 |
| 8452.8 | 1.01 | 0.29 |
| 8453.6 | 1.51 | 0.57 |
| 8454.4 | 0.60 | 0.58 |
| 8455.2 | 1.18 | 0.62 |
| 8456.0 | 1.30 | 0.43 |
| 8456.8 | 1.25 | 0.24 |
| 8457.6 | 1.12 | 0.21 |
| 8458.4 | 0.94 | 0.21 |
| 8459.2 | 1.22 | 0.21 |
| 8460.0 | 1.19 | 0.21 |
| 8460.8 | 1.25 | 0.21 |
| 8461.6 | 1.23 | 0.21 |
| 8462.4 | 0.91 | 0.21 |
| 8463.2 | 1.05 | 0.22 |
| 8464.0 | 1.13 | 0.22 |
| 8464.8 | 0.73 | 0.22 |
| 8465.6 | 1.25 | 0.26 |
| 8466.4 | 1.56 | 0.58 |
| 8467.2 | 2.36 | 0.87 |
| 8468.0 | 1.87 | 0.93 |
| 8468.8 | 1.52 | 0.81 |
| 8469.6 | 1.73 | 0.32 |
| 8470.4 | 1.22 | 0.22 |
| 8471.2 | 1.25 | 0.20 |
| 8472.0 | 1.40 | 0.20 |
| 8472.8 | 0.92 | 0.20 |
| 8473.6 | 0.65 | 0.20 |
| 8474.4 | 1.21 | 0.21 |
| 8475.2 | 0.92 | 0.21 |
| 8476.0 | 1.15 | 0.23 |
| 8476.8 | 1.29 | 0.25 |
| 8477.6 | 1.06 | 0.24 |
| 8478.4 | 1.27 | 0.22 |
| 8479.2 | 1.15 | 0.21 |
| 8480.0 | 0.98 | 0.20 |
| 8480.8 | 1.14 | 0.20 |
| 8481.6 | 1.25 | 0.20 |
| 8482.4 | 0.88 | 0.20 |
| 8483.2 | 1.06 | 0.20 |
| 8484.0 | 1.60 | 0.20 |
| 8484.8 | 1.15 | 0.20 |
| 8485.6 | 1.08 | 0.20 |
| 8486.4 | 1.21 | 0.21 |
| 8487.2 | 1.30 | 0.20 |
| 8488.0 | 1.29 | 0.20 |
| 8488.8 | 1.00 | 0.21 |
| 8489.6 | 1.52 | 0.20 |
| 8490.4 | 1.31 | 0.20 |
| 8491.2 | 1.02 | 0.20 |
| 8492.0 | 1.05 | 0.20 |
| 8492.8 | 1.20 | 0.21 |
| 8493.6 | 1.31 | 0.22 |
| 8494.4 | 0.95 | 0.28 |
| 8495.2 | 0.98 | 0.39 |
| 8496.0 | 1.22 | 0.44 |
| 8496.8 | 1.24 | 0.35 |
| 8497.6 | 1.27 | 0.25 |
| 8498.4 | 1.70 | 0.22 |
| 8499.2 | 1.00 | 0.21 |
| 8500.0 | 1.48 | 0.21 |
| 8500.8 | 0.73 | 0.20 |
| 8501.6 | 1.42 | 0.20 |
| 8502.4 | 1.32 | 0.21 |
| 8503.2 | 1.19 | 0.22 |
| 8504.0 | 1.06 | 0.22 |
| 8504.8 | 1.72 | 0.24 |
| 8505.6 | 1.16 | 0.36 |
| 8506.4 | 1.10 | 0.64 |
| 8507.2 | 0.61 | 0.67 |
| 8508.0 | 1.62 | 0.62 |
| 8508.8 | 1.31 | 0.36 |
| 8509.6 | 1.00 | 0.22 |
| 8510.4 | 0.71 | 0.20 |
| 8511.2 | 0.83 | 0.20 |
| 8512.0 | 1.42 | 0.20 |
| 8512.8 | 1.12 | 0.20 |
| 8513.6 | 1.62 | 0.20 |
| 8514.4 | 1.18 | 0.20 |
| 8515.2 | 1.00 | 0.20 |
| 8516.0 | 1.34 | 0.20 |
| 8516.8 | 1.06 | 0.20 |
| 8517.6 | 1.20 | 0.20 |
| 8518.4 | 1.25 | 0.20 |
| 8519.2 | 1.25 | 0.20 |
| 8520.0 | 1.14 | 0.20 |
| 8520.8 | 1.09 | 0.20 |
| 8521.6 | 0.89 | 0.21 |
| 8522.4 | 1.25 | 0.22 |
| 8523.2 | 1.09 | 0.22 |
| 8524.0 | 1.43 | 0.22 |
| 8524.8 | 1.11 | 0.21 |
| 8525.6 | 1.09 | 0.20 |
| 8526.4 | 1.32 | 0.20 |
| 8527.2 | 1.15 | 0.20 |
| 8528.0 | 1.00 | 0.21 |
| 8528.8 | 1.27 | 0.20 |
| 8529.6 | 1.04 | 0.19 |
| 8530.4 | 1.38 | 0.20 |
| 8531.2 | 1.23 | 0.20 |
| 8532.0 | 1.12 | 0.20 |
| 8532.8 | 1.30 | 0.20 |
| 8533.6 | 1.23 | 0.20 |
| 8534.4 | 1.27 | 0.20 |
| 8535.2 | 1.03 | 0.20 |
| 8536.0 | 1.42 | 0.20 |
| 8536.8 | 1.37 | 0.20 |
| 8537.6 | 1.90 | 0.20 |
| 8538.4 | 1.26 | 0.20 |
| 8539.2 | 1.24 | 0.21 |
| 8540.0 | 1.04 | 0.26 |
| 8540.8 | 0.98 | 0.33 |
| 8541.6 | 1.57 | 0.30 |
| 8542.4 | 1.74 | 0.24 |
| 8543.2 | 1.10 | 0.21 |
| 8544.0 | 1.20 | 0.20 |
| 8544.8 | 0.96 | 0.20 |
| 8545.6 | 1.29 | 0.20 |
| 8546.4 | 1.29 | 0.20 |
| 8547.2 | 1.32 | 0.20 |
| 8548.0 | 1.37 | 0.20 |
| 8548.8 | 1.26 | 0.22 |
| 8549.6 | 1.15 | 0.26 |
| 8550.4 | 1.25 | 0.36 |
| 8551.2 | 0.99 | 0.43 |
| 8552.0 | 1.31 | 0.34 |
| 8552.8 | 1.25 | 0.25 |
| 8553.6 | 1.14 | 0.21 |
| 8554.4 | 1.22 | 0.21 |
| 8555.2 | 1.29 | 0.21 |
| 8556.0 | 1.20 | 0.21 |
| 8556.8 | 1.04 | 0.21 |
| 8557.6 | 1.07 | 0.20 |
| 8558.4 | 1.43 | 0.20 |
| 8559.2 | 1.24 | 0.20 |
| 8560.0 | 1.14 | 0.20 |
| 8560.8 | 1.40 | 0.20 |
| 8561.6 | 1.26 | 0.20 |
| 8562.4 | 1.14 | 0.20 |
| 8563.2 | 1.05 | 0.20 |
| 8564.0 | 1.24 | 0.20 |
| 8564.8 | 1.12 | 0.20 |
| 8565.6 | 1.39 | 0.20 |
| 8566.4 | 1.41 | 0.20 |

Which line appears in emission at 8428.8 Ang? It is [S II] 6716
